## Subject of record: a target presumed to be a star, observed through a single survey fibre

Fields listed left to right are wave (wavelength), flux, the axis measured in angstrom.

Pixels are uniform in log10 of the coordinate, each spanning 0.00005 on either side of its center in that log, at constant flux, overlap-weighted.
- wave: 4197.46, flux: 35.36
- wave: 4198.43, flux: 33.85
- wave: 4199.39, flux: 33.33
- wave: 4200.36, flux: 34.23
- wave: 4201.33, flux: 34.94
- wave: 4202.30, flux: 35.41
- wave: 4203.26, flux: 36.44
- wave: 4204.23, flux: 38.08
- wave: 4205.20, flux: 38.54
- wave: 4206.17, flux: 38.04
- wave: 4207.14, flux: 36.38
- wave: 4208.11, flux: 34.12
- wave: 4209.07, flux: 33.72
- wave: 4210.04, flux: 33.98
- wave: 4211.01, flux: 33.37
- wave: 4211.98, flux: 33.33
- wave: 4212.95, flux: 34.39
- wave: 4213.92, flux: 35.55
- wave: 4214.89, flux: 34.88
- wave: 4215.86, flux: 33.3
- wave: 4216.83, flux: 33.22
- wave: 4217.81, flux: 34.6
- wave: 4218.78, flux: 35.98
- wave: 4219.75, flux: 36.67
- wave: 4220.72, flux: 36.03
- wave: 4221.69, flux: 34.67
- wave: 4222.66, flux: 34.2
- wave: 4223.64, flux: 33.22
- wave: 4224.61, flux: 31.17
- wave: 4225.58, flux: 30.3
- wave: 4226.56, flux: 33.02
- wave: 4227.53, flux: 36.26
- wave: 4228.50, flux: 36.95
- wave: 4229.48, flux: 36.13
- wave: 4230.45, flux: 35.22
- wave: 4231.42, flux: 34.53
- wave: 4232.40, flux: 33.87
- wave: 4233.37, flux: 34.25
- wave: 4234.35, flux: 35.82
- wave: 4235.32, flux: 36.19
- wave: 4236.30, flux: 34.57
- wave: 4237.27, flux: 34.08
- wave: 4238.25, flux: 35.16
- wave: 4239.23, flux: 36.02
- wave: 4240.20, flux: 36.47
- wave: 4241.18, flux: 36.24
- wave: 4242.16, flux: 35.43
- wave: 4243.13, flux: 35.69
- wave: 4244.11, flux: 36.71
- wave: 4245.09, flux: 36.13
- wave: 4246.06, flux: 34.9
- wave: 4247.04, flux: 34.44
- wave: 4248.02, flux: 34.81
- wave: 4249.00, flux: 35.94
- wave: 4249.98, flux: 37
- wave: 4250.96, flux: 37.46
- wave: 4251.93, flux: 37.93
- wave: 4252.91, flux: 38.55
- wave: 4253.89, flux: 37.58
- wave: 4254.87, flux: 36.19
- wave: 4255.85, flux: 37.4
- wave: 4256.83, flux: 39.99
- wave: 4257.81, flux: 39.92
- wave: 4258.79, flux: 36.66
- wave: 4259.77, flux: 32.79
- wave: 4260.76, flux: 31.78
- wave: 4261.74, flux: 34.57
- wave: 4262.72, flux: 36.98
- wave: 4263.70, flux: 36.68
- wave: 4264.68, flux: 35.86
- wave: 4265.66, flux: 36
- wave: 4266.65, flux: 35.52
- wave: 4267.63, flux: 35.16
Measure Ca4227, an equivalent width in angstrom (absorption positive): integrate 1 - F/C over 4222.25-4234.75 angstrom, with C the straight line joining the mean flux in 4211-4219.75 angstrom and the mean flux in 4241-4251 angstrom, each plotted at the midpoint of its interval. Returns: 0.3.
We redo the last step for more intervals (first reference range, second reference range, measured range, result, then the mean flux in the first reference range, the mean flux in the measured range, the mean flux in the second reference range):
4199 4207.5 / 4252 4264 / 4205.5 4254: 1.62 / 36.2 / 35.2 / 36.6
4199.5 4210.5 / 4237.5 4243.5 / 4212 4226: 0.62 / 35.7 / 34.1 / 35.8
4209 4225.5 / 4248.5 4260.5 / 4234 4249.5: 0.26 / 34.2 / 35.5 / 37.2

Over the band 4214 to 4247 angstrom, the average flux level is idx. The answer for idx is 34.9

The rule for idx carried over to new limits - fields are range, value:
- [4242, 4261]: 36.4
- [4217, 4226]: 34.1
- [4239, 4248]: 35.7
